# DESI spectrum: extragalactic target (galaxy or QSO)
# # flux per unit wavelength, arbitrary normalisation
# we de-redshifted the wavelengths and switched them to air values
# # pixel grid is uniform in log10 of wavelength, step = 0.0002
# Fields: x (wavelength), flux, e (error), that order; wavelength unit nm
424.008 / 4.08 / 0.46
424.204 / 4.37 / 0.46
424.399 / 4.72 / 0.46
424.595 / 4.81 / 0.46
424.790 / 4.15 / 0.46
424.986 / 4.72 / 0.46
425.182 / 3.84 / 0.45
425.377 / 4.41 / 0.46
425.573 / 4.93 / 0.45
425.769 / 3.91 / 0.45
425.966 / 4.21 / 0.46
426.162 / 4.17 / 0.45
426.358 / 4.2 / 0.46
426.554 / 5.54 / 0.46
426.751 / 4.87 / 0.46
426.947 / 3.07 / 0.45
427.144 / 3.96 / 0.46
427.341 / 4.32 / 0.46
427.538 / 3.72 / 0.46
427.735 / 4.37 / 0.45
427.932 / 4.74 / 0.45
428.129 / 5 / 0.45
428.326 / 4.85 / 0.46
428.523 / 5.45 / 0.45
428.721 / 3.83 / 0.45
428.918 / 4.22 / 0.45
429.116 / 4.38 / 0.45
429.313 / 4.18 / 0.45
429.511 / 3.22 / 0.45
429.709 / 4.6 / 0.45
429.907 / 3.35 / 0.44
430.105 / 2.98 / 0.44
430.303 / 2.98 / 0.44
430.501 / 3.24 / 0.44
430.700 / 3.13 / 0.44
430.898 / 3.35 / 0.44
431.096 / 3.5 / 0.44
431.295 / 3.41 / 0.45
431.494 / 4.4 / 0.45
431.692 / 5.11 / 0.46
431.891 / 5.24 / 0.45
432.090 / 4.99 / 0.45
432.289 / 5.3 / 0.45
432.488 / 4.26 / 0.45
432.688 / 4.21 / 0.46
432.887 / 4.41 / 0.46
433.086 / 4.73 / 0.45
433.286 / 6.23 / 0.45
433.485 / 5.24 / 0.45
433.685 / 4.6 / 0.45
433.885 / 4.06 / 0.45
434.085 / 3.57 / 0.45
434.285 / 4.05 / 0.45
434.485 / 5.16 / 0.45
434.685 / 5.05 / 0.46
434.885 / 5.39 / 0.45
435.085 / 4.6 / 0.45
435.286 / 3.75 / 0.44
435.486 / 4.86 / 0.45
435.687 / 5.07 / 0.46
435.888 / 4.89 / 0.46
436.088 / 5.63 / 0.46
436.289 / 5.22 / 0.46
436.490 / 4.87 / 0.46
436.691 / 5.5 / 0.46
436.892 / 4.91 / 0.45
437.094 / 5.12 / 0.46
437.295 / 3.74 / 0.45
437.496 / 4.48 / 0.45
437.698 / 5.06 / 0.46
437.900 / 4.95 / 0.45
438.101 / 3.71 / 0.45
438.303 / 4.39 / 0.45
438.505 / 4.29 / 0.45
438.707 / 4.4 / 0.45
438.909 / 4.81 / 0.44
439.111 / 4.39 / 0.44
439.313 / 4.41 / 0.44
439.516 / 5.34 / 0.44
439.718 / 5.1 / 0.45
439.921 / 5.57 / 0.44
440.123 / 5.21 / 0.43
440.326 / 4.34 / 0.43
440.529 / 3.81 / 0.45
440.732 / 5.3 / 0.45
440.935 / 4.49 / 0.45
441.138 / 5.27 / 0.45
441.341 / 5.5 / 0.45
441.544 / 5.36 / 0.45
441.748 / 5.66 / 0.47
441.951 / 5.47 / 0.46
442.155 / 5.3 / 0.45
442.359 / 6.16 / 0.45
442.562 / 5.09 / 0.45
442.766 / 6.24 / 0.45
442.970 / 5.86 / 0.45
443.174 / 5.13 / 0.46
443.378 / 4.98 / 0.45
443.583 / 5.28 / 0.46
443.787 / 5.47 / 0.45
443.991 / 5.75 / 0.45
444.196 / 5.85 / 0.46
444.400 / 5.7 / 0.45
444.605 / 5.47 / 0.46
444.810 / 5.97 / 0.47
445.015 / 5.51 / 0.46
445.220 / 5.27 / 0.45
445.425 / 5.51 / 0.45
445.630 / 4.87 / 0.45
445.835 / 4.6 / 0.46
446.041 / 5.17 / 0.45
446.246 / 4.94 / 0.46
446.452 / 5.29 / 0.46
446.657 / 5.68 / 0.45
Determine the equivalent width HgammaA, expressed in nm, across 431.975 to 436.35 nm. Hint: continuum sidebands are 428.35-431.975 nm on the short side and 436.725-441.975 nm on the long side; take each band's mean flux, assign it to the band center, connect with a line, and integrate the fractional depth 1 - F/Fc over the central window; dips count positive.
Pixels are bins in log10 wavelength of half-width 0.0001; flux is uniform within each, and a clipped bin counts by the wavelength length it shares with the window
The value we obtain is -0.48 nm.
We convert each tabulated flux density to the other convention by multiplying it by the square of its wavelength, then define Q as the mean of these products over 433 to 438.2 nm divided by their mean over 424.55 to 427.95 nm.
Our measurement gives 1.2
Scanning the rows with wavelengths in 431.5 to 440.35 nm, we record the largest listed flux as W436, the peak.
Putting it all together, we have 6.23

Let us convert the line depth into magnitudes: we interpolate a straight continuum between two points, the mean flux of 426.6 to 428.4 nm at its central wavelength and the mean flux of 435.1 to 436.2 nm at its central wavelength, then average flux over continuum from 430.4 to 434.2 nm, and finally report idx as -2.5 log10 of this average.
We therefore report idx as 0.06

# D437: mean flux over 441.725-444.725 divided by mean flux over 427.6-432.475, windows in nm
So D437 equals 1.34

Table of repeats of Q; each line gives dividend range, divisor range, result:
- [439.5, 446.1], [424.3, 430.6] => 1.36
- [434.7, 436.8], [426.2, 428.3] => 1.18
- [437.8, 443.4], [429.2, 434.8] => 1.23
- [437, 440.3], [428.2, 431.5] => 1.28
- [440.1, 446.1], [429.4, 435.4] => 1.31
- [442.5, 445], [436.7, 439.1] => 1.25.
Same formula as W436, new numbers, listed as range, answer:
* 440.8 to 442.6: 6.16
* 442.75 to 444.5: 6.24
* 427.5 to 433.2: 5.45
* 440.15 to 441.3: 5.3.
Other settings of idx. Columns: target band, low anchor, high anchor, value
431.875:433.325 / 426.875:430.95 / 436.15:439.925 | -0.14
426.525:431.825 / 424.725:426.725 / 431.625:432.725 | 0.15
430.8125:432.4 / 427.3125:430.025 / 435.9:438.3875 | 0.01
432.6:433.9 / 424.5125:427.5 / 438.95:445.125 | -0.02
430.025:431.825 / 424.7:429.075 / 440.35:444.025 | 0.27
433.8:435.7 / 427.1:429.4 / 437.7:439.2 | -0.02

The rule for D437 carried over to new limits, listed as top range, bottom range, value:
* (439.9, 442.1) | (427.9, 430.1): 1.19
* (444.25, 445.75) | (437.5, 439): 1.21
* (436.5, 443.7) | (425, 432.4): 1.19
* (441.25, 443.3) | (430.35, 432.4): 1.35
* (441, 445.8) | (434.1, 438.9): 1.16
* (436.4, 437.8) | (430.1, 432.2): 1.23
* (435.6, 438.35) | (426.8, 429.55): 1.13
